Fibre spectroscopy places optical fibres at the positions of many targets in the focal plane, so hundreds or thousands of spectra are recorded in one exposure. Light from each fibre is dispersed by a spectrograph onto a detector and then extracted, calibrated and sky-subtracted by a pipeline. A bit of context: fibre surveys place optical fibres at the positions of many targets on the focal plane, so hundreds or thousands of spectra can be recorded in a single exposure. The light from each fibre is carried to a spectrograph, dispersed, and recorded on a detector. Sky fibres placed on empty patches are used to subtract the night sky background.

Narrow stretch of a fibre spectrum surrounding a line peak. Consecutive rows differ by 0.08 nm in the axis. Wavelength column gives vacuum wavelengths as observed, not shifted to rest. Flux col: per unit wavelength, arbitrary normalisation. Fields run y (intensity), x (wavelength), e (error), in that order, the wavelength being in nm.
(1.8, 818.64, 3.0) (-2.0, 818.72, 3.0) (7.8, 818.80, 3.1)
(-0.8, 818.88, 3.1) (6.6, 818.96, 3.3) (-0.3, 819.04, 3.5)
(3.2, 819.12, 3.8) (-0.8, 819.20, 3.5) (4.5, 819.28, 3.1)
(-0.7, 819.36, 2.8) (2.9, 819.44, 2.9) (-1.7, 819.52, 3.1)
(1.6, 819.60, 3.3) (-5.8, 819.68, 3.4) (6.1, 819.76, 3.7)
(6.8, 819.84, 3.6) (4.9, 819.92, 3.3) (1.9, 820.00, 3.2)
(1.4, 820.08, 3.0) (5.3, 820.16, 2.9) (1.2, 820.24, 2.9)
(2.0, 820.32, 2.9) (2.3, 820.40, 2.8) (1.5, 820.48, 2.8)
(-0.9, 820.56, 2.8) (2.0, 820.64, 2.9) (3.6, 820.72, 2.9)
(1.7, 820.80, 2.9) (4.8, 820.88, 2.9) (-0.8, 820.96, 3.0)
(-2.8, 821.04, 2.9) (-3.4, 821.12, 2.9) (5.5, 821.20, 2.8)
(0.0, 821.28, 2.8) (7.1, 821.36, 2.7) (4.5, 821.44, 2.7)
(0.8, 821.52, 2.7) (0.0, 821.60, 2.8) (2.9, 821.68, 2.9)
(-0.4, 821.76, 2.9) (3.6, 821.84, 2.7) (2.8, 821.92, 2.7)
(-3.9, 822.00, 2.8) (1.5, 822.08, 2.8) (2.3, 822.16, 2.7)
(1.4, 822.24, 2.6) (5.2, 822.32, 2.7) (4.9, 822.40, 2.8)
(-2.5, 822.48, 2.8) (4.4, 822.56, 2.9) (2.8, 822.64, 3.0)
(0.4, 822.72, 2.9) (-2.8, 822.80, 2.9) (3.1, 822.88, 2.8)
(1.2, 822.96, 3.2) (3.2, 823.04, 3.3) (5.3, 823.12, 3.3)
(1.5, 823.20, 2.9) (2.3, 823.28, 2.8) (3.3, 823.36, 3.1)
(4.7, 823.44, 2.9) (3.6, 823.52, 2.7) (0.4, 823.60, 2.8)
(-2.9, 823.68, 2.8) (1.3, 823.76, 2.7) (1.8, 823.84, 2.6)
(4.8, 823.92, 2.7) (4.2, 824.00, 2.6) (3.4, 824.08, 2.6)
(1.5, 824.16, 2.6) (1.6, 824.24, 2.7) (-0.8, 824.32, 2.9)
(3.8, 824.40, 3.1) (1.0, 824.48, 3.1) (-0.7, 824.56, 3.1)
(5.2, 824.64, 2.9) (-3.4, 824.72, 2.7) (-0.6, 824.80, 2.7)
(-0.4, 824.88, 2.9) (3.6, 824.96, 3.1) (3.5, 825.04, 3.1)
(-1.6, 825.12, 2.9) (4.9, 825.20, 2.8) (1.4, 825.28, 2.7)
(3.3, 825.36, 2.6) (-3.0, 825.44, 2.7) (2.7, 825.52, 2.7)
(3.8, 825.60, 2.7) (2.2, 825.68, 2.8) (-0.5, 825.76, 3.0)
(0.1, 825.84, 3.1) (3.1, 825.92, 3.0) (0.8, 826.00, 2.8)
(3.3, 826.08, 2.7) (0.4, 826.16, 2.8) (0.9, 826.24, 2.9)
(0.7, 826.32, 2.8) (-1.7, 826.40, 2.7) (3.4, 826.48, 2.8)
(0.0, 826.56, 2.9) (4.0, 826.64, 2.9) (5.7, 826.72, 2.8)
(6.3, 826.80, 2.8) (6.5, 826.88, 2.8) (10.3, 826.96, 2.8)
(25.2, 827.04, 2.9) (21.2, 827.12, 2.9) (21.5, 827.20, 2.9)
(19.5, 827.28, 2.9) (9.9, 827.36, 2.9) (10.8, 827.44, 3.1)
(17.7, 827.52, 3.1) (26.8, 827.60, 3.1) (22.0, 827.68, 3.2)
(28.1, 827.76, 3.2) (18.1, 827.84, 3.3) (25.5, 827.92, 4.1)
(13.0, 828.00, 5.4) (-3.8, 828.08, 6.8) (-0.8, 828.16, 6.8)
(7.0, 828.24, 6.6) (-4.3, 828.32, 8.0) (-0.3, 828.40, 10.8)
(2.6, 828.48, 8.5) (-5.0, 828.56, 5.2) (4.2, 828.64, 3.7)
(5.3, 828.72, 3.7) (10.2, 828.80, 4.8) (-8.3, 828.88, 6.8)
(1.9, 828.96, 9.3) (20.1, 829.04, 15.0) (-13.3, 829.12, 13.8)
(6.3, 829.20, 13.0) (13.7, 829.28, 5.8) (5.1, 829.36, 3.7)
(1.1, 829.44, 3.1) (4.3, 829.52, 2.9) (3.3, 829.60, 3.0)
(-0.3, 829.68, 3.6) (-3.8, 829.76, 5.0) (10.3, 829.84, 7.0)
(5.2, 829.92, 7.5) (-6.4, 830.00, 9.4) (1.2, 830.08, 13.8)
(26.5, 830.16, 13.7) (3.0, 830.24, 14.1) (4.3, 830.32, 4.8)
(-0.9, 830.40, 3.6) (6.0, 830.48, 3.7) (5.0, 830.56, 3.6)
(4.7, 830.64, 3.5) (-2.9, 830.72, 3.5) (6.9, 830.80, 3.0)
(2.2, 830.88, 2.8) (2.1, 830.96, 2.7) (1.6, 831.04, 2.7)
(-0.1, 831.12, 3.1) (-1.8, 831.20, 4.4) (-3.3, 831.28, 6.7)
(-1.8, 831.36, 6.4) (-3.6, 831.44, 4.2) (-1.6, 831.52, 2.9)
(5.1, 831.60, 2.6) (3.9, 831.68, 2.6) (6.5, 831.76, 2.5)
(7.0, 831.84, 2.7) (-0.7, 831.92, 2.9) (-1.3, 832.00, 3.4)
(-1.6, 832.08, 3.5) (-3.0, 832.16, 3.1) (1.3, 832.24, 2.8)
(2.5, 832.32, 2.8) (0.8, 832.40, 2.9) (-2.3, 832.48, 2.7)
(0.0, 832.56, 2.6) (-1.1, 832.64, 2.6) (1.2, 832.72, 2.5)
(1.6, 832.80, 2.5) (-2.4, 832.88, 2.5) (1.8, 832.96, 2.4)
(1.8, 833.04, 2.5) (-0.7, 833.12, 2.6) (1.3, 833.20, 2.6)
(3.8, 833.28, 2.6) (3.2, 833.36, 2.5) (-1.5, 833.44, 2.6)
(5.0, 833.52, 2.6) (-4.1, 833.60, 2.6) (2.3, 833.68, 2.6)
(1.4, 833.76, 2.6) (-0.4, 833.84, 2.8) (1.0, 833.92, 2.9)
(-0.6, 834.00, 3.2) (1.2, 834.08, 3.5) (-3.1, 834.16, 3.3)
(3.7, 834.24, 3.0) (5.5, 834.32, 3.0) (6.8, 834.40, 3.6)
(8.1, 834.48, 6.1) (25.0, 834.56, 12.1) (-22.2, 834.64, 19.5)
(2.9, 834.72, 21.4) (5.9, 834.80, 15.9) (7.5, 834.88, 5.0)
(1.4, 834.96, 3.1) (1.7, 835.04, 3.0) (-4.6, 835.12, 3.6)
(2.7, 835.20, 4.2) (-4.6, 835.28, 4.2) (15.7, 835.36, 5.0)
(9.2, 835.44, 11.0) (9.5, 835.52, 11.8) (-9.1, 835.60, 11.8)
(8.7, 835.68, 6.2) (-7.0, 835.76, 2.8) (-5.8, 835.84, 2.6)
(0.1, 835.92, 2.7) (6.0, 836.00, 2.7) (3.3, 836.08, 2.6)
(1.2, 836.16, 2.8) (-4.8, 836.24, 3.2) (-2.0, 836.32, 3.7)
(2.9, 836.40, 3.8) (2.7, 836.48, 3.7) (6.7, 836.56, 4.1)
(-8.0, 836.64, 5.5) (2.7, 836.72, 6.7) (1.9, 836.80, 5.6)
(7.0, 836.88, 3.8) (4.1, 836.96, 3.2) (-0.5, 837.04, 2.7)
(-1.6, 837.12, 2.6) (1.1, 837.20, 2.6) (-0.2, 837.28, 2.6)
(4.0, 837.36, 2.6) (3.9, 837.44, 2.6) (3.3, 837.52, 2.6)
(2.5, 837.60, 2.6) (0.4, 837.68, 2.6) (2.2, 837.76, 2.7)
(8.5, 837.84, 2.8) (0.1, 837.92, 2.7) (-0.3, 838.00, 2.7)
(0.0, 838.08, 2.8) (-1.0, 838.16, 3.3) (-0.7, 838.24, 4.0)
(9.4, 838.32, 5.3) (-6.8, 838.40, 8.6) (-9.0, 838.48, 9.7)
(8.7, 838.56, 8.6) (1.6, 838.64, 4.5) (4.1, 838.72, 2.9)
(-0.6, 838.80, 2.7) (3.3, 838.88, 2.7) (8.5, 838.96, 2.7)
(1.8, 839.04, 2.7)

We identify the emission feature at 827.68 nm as [O II] 3727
